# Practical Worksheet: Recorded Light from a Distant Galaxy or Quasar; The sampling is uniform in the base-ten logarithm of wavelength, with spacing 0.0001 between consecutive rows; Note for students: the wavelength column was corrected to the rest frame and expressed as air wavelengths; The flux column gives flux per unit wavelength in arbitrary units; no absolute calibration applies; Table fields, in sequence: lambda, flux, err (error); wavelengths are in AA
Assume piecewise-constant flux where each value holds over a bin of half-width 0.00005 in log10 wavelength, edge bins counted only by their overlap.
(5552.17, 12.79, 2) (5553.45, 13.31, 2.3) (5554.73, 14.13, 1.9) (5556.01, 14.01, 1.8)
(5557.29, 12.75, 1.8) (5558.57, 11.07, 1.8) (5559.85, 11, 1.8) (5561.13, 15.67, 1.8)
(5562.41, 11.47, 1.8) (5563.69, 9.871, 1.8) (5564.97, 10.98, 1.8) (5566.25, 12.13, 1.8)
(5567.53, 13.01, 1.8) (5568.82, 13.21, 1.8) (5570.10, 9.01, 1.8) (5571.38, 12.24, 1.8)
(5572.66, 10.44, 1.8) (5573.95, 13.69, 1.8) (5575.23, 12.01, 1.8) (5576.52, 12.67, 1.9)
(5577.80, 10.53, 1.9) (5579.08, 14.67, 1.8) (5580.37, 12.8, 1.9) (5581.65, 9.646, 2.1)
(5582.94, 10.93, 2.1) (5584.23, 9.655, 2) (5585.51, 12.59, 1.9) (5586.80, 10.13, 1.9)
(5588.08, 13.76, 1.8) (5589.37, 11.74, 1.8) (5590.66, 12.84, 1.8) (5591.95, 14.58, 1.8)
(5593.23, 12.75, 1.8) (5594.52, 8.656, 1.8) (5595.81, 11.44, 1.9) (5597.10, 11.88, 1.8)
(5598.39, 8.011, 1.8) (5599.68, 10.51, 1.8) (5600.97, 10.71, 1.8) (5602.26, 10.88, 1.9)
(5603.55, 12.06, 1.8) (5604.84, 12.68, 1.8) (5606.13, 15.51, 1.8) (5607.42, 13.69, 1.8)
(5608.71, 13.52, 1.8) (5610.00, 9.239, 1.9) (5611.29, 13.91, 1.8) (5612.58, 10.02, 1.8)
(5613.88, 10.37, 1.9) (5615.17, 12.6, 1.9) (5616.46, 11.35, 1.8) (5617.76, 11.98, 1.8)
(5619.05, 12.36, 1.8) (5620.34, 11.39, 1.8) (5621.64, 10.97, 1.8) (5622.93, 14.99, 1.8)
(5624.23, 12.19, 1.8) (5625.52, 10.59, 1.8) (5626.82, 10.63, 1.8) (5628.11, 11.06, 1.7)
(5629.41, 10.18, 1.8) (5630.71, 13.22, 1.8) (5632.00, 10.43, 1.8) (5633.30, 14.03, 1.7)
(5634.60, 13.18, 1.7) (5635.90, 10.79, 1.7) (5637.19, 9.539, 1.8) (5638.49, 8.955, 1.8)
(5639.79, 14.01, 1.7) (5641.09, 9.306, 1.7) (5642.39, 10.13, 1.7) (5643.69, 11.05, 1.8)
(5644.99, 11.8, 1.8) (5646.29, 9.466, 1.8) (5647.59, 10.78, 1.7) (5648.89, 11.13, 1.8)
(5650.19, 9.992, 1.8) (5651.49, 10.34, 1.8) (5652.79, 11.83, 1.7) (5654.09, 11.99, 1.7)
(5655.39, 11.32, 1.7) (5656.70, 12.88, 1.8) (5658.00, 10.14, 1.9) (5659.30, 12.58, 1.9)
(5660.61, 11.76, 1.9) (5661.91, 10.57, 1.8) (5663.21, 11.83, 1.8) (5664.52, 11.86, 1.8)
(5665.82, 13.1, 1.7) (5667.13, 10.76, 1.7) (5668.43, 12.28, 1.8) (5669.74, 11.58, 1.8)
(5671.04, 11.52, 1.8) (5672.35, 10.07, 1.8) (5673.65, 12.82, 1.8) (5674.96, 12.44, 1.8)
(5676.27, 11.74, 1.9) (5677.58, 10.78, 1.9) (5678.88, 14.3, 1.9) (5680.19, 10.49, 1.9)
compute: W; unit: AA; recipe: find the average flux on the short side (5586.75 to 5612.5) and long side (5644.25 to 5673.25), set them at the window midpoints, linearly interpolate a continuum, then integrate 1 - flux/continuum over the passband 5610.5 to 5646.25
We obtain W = 0.55 AA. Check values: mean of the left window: 11.9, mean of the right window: 11.4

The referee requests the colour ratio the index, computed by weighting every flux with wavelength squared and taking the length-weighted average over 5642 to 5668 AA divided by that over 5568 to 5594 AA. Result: 0.97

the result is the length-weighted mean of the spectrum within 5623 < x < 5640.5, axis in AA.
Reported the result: 11.6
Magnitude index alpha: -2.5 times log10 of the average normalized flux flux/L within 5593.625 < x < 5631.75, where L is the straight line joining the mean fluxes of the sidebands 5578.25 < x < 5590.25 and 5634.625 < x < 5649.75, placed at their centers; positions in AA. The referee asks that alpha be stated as -0.033 mag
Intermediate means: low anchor 11.8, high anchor 10.7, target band 11.6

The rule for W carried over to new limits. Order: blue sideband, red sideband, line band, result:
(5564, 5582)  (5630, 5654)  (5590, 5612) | -0.61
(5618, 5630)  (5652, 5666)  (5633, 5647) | 0.76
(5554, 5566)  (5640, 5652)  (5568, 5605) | 0.59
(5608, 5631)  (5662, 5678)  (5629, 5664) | 1.35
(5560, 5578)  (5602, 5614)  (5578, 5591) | 0.30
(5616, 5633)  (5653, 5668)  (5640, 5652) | 1.16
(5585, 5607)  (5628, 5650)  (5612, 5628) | -0.27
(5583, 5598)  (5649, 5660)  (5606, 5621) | -0.58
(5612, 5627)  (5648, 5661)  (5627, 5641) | 0.14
